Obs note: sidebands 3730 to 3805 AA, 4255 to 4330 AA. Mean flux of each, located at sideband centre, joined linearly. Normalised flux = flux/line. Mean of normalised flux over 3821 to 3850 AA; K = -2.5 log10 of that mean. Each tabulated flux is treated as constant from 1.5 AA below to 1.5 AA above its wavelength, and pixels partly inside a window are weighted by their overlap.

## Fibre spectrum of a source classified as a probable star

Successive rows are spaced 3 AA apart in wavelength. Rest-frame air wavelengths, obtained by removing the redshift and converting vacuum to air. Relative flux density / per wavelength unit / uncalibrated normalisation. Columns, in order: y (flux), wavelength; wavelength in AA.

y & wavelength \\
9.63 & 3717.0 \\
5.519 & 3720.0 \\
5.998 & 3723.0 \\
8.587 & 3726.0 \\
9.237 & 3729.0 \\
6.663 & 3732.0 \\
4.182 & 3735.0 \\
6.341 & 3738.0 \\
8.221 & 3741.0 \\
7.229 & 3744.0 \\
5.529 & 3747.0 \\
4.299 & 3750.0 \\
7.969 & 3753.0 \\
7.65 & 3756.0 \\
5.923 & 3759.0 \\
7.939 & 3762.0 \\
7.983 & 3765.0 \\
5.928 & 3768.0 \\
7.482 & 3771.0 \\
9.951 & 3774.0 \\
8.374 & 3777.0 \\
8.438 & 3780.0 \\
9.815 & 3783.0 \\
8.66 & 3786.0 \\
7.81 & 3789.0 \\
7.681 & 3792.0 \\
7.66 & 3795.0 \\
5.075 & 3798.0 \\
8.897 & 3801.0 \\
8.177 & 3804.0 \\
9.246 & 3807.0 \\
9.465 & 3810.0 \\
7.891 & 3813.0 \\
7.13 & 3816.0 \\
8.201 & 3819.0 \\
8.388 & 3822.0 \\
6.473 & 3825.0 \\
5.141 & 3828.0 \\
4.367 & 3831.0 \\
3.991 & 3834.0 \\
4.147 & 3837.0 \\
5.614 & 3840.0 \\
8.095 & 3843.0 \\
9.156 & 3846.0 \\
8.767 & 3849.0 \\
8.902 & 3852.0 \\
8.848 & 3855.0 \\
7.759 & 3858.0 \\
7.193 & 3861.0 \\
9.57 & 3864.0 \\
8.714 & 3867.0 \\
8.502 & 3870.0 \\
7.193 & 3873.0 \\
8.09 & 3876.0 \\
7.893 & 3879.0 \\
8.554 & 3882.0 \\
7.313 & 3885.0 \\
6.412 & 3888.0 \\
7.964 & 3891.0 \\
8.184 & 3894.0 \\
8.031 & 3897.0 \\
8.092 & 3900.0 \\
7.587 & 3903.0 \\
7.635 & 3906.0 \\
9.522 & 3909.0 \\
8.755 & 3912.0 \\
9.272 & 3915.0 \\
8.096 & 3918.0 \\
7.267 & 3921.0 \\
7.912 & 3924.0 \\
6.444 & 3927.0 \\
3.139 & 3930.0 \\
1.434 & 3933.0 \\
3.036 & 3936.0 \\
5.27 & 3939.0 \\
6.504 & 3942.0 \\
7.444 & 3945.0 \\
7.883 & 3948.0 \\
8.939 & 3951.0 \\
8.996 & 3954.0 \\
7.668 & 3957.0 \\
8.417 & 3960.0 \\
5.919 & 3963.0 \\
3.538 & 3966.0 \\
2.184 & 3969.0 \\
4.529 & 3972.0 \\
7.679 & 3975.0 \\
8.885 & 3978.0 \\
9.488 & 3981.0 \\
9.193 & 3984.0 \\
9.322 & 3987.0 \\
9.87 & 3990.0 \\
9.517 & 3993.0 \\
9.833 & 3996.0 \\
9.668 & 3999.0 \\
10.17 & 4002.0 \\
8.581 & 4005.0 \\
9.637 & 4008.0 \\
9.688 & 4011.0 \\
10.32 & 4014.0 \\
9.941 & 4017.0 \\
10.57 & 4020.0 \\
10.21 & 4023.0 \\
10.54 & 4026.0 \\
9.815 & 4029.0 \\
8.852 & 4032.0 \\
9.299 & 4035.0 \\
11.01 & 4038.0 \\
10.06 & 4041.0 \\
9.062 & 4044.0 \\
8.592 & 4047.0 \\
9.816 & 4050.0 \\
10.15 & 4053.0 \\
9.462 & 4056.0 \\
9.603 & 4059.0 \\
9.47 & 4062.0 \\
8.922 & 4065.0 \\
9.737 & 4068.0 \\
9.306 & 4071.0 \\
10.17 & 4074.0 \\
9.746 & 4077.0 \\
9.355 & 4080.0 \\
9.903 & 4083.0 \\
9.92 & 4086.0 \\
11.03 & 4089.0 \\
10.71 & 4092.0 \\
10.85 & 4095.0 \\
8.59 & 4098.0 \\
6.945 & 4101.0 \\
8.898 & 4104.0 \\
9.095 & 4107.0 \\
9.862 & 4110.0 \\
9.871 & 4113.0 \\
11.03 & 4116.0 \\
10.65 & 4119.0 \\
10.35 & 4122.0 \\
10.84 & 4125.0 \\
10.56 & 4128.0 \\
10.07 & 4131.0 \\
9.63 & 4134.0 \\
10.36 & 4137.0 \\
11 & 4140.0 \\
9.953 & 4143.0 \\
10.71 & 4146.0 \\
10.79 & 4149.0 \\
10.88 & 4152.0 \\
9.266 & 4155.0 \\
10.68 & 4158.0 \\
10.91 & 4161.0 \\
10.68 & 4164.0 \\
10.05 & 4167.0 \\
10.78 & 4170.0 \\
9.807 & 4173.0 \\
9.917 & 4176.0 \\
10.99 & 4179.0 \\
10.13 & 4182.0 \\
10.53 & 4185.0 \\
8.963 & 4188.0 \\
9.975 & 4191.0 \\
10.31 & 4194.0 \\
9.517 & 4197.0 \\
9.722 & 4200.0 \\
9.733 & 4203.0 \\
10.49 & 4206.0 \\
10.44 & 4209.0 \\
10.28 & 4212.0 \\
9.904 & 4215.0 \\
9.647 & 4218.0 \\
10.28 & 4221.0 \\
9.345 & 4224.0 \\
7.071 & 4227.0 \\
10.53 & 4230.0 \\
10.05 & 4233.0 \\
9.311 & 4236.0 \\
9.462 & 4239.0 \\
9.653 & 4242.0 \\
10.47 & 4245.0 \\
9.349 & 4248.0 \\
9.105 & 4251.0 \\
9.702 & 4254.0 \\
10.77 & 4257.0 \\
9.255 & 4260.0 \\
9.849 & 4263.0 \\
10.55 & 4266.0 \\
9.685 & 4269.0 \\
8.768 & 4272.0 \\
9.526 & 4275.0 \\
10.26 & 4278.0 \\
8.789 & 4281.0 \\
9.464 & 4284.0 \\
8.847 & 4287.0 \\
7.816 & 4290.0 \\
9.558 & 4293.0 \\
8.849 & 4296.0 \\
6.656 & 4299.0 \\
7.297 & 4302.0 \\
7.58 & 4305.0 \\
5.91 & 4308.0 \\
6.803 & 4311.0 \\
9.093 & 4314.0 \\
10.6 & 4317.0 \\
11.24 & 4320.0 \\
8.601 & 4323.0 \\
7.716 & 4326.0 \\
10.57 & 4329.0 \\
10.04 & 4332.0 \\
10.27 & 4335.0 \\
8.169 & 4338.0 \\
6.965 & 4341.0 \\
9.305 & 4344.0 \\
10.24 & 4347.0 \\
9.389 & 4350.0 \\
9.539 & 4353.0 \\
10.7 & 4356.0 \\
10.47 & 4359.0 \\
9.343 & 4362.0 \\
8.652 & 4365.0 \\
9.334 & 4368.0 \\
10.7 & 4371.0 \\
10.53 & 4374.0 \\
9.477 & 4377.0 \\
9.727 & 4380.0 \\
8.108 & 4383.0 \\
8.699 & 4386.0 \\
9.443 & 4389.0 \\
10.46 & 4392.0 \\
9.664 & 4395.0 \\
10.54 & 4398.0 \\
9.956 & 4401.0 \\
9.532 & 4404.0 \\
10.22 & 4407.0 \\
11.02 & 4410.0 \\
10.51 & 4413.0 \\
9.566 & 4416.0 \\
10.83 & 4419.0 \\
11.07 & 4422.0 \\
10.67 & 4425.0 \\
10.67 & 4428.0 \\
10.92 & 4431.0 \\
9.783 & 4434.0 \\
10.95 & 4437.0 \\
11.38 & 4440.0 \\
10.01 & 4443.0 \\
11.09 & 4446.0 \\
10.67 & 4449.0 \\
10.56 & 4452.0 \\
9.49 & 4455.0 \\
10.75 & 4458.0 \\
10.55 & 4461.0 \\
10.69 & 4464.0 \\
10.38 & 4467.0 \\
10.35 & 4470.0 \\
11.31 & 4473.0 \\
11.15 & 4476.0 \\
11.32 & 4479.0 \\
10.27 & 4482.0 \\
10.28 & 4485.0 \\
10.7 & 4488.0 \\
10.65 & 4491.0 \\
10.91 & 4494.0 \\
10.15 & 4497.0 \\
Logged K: 0.19 mag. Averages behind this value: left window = 7.36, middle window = 6.34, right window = 8.96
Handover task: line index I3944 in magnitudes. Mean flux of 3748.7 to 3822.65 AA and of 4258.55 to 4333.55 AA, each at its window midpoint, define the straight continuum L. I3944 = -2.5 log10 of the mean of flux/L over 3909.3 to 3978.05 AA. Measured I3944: 0.25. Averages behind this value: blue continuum 7.84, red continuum 8.93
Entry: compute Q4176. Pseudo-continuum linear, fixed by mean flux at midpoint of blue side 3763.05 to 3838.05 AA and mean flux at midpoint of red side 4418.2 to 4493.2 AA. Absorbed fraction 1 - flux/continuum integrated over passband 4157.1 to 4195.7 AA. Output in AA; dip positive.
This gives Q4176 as -4.0 AA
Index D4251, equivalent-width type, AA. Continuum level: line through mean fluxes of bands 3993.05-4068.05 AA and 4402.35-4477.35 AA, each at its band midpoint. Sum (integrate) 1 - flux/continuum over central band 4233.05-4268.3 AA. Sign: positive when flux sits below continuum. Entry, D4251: 1.4 AA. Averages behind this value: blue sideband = 9.72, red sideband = 10.6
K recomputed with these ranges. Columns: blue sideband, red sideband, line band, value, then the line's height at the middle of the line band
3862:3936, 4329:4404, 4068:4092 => -0.20 mag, 8.29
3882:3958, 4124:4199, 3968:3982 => 0.20 mag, 7.88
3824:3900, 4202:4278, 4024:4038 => -0.16 mag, 8.45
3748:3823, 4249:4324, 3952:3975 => 0.33 mag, 8.24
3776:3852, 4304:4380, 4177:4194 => -0.16 mag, 8.74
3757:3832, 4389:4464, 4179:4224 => -0.06 mag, 9.46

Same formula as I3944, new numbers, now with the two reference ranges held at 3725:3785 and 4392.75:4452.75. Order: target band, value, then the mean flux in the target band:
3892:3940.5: 0.18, 6.87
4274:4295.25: 0.08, 9.16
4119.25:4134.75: -0.14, 10.4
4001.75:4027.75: -0.16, 9.95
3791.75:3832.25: 0.03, 7.42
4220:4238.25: 0.02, 9.41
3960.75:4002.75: 0.09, 7.81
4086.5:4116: -0.07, 9.63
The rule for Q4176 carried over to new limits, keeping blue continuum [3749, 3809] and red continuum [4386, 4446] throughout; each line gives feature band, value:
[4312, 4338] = 0.97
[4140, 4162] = -2.83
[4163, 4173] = -1.10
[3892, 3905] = 0.49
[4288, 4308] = 4.15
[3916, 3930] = 2.23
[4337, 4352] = 1.80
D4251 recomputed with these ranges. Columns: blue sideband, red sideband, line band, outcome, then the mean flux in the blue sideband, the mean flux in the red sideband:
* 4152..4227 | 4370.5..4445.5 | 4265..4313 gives 7.6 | 10.1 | 10.2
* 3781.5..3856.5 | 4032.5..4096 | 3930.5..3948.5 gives 7.6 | 7.5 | 9.79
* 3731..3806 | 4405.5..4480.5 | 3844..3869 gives -2.6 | 7.37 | 10.6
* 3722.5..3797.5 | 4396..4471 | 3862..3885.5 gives -0.9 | 7.41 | 10.5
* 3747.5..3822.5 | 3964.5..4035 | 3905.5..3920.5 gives -0.4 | 7.8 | 8.79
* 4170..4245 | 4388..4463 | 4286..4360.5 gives 9.3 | 9.87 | 10.4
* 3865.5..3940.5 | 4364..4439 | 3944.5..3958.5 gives -1.4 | 7.21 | 10.1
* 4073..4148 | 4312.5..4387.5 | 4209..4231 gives 0.4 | 10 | 9.5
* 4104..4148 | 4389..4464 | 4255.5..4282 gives 1.5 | 10.2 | 10.4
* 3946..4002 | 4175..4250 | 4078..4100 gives -2.8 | 7.92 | 9.84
